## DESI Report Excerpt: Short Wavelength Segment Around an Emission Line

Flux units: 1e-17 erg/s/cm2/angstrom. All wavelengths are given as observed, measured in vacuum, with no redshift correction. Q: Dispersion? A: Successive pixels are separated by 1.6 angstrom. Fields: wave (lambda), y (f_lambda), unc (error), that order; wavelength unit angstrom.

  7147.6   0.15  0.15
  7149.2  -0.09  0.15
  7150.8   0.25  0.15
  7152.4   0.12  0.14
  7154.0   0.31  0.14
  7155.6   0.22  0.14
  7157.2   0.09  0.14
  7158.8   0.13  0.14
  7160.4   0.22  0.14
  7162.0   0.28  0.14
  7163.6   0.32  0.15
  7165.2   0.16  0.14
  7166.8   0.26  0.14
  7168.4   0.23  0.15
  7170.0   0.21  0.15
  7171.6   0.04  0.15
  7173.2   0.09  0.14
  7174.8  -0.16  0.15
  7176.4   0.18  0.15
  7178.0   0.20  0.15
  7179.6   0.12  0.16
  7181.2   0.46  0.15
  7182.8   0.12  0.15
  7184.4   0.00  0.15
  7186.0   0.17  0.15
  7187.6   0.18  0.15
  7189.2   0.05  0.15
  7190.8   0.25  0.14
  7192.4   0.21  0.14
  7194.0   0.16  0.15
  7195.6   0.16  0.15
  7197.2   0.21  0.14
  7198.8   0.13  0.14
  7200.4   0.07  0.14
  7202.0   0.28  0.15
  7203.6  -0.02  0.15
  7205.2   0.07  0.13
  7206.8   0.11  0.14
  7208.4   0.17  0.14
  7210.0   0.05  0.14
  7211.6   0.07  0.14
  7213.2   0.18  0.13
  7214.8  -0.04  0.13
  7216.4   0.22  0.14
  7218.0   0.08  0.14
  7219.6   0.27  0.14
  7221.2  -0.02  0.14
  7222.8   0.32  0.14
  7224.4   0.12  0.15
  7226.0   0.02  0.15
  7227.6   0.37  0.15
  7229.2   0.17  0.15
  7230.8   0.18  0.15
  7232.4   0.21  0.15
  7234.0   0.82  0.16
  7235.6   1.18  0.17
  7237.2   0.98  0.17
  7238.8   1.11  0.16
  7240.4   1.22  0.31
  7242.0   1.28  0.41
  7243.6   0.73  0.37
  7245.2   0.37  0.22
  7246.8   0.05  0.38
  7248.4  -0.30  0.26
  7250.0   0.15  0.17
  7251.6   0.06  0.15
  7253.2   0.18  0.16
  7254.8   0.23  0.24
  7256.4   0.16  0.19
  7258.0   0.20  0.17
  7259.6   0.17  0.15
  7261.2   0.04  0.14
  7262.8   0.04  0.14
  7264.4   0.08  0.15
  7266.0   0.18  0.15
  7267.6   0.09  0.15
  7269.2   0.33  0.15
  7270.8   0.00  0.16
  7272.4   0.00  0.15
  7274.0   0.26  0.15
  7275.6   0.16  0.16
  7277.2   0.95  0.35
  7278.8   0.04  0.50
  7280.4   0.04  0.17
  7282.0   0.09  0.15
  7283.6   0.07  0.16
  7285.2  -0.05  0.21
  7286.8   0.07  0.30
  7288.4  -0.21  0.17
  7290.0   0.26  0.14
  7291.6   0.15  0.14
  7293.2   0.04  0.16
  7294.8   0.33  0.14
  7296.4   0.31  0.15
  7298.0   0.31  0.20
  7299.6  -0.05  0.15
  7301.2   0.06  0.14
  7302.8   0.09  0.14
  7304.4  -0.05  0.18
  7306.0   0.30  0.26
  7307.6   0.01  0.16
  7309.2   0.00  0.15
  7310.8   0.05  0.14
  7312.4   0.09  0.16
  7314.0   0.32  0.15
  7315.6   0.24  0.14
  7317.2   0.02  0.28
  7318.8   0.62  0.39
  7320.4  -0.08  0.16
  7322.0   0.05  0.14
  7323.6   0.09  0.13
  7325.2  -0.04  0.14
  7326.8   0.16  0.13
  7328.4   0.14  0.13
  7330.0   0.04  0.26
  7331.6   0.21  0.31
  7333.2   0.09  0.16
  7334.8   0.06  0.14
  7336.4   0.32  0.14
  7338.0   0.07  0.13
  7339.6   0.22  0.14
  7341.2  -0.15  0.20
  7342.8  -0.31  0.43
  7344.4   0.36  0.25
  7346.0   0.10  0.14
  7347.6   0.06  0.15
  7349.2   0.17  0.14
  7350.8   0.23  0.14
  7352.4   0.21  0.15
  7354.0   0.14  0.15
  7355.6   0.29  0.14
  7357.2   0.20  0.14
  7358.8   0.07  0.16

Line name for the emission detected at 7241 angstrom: [O II]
